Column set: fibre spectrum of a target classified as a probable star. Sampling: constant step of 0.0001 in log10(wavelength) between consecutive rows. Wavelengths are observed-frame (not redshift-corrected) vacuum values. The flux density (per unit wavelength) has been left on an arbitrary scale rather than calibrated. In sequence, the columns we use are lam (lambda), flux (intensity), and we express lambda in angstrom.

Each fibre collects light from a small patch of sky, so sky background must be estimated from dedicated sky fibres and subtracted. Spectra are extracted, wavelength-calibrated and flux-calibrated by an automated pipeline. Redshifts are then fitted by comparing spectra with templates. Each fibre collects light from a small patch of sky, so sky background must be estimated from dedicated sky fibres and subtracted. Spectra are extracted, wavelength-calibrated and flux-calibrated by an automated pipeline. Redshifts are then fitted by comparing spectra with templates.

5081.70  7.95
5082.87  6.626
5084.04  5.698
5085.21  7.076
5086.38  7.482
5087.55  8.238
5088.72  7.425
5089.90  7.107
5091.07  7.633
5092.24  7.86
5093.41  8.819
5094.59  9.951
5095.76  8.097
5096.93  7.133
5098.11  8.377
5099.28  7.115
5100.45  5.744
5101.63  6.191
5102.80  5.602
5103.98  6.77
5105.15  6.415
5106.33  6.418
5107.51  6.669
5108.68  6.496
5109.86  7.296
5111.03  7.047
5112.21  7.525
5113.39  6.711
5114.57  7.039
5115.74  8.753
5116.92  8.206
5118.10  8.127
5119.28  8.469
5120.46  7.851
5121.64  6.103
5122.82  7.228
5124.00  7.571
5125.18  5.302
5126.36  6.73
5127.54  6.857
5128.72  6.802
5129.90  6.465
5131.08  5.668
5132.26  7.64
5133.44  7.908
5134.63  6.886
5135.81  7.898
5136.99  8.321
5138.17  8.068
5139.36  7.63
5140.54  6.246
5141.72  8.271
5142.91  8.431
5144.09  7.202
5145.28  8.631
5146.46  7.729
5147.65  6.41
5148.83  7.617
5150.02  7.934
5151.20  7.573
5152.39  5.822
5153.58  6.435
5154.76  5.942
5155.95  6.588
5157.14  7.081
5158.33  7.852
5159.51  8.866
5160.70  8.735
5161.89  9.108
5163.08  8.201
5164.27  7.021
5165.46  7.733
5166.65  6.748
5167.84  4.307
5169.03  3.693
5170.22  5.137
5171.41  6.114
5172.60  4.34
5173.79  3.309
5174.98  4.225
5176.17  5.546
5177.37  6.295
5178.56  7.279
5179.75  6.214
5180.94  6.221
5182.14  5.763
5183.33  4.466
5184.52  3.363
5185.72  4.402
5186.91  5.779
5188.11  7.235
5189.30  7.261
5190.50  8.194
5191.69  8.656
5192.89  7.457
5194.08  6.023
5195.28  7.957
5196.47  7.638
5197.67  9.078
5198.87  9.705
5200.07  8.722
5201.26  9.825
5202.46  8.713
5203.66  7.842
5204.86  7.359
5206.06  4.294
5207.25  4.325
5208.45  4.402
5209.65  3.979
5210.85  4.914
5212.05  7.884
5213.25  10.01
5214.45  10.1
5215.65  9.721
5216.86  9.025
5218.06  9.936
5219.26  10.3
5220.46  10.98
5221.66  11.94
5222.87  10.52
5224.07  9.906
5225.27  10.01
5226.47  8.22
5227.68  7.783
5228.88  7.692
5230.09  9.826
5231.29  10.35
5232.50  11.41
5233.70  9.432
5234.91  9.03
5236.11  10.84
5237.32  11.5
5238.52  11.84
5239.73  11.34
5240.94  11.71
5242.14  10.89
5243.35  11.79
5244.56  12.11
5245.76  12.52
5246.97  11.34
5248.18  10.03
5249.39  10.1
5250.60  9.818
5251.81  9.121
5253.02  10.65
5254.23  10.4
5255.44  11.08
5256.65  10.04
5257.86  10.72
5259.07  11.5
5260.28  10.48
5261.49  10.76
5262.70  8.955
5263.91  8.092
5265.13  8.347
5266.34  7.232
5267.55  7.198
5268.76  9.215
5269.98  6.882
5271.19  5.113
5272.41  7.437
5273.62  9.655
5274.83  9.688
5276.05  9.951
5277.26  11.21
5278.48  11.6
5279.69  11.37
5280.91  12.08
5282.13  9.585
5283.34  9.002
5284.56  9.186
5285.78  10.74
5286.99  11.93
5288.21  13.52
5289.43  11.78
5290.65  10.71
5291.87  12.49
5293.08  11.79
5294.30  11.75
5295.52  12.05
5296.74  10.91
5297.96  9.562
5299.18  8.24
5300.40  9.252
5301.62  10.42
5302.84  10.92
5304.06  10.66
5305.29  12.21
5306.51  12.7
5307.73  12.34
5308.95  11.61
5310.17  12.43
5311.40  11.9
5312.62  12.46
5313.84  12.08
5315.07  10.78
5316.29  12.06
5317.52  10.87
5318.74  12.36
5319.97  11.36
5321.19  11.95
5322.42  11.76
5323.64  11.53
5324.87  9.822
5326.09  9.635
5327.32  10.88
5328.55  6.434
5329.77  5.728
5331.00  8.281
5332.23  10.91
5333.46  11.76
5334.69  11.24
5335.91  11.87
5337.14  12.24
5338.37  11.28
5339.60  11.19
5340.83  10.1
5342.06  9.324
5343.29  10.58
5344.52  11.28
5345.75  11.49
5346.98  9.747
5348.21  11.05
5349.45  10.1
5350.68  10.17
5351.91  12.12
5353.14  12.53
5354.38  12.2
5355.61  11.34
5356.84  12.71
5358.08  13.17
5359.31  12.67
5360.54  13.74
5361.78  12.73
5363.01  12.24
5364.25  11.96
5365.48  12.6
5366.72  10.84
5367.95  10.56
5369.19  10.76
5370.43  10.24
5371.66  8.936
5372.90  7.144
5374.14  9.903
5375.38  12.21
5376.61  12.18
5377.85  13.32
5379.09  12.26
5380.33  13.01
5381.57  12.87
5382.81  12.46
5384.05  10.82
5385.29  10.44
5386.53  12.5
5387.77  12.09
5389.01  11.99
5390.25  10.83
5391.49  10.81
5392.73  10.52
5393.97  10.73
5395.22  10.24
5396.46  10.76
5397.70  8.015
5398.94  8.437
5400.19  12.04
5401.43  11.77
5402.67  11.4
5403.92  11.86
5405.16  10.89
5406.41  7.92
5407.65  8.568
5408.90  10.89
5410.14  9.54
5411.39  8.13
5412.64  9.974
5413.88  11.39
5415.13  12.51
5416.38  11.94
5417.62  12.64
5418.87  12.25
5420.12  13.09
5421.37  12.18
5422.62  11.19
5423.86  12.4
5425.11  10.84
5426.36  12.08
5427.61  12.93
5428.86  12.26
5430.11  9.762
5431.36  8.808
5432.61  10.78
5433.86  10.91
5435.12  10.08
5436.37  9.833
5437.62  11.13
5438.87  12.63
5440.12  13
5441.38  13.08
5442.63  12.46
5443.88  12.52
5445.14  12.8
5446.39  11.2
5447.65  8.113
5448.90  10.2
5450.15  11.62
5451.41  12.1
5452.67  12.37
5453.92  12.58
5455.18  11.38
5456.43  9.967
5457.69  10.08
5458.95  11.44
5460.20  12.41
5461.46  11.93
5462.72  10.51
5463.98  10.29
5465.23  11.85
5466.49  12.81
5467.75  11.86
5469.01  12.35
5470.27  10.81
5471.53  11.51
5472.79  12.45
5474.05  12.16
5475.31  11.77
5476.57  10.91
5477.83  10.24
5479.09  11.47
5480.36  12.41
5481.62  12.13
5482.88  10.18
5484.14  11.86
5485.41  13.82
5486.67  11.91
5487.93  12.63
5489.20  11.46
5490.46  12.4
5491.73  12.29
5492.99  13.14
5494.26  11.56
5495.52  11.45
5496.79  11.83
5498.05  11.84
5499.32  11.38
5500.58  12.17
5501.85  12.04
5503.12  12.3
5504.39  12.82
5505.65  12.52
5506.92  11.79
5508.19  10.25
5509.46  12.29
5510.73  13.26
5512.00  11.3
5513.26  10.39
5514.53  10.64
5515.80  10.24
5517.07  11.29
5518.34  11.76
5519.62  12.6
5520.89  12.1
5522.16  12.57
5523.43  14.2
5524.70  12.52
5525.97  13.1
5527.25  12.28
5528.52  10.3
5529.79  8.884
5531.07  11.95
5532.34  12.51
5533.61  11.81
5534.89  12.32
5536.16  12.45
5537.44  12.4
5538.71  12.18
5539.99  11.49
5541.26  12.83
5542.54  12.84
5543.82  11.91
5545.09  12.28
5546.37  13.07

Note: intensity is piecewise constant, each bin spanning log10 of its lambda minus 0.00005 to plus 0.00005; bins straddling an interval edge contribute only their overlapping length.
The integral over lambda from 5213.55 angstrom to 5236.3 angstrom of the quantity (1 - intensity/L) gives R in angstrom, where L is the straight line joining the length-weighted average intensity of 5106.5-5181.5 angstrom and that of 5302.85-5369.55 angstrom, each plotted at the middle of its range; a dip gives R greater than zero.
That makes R -2.8 angstrom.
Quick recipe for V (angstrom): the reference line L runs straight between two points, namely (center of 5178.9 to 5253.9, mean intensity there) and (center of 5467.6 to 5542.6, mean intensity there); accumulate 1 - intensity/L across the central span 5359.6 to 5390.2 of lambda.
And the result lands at -3.3 angstrom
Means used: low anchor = 8.71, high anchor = 11.9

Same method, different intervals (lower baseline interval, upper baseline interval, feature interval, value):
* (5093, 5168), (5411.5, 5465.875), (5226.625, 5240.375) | -2.1 angstrom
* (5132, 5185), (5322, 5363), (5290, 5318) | -3.4 angstrom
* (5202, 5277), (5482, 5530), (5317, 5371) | -3.8 angstrom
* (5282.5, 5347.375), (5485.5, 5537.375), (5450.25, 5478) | 0.3 angstrom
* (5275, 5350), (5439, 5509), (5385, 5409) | 1.5 angstrom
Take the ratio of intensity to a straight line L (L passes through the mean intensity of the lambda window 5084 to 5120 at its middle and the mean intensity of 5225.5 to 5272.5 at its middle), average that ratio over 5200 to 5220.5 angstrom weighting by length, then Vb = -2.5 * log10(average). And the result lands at 0.18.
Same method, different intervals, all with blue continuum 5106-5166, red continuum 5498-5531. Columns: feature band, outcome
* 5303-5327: -0.220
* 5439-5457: -0.066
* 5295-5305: -0.112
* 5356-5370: -0.208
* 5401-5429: -0.058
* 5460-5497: -0.040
